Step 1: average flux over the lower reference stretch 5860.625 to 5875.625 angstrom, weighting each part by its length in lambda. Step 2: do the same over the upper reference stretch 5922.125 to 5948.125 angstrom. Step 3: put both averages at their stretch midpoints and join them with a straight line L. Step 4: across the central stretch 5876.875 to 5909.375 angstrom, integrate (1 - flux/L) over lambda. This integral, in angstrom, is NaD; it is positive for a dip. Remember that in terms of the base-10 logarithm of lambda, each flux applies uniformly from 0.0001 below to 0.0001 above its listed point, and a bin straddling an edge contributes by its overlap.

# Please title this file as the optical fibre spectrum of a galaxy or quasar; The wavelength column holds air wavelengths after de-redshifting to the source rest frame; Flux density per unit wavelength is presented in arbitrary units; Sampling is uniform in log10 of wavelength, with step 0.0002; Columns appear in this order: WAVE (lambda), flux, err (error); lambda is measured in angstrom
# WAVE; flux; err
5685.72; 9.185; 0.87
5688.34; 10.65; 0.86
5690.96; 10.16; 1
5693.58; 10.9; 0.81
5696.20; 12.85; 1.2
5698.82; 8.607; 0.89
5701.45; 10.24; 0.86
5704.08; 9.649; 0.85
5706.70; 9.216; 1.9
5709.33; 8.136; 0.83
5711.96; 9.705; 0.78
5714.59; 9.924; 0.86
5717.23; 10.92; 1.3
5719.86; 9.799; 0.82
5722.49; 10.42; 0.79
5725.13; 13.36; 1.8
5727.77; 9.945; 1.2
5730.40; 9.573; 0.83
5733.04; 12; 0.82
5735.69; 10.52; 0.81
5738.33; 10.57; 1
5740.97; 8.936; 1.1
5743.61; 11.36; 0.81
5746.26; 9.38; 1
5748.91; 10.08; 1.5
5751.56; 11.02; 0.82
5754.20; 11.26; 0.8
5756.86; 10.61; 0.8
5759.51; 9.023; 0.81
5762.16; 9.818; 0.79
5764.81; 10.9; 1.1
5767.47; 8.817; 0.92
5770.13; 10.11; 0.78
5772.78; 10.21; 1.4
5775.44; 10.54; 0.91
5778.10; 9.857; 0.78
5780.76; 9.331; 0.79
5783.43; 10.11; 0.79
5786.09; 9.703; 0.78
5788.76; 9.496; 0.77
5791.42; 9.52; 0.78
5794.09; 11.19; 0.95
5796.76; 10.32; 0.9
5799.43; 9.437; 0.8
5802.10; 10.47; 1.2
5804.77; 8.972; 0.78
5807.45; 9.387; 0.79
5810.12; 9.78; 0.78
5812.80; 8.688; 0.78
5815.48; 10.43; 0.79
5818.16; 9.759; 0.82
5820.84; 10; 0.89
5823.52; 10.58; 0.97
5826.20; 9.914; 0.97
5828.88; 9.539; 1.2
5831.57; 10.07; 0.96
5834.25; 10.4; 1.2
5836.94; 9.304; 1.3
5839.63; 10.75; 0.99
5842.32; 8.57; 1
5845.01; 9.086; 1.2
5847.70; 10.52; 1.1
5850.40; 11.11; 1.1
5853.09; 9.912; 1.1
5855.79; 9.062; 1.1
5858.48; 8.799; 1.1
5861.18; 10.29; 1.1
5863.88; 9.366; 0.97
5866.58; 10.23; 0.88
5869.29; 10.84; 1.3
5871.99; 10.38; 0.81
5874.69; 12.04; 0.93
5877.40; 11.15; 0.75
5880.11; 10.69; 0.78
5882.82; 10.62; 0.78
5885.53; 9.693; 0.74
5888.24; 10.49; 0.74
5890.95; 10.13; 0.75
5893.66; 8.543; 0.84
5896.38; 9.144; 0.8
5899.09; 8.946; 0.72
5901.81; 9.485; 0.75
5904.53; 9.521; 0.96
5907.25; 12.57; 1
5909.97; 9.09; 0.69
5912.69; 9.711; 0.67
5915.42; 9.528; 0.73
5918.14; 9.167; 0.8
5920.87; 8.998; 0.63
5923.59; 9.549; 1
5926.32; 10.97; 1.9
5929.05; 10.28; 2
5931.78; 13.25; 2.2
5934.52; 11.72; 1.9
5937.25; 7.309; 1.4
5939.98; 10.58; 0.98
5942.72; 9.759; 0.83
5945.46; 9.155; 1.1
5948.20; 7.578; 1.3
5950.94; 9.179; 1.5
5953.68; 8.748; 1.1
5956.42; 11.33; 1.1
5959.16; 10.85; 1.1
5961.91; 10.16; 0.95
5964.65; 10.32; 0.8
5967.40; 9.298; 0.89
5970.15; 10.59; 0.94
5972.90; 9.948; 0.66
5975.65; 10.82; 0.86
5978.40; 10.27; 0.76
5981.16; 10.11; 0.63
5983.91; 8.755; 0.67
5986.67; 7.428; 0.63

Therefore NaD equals 1.05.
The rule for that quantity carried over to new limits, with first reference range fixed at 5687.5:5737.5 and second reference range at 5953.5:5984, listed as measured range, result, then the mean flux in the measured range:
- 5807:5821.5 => 0.87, 9.67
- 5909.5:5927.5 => 1.15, 9.58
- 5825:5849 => 1.14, 9.79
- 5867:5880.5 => -0.96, 11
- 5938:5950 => 1.24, 9.16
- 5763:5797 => 1.04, 10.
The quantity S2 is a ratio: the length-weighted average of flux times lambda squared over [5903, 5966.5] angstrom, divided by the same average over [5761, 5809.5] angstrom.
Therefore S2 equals 1.06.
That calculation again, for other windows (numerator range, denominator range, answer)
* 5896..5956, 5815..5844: 1.02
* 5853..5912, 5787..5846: 1.05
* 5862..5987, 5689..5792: 1.04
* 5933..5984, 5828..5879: 1.01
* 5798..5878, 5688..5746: 1.01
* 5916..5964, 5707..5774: 1.04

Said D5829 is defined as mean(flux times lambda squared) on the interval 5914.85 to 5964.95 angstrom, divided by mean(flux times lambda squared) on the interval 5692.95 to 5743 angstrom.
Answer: 1.04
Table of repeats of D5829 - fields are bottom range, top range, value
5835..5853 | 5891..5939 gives 1.02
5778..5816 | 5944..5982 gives 1.07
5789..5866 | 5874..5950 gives 1.04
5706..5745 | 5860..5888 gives 1.07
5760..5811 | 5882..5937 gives 1.06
